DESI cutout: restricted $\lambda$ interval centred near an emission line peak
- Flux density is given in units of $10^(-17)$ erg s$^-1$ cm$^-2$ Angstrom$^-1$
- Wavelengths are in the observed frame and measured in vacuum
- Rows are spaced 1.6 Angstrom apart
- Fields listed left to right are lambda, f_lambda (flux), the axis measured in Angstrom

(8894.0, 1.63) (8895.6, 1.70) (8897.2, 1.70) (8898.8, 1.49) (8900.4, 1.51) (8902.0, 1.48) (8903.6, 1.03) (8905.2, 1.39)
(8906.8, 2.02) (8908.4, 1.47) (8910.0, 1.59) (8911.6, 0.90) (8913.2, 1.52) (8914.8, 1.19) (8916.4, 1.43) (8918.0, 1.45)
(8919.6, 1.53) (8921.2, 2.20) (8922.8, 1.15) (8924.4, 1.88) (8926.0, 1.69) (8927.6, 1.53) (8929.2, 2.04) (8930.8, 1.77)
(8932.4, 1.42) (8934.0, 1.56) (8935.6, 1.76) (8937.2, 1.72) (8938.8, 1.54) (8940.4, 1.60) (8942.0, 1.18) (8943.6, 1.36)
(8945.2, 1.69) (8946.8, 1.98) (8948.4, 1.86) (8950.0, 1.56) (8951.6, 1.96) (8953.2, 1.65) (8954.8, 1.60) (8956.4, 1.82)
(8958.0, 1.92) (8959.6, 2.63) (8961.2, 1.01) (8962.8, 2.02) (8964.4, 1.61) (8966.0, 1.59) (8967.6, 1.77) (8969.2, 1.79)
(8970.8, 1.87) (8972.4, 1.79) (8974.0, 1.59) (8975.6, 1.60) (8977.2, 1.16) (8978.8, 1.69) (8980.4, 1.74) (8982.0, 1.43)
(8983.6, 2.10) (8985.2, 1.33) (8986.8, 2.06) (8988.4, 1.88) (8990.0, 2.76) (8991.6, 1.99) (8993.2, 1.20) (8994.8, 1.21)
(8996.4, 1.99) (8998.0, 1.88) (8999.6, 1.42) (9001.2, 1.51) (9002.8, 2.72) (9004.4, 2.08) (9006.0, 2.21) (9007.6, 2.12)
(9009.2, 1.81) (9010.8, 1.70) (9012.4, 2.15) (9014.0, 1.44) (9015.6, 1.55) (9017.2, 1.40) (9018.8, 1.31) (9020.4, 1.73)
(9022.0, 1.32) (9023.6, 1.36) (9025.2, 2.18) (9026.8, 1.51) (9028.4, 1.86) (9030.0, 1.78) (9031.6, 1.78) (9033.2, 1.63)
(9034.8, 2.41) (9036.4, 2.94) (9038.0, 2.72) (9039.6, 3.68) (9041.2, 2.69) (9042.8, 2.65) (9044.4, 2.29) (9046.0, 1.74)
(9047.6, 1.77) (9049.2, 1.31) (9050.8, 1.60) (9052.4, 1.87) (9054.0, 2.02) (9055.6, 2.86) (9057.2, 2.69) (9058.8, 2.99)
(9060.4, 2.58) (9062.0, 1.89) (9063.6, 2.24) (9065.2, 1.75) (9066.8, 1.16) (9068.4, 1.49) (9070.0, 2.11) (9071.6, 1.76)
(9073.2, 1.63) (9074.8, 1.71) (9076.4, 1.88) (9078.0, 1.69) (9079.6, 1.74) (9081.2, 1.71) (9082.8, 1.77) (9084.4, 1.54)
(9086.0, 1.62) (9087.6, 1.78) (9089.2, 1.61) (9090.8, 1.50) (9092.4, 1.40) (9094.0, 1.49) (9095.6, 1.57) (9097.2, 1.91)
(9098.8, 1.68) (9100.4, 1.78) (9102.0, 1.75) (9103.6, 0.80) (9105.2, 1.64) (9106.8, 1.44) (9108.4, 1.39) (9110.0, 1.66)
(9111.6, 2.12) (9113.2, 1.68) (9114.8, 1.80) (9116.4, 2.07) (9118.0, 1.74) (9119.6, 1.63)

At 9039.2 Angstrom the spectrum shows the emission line [S II] 6716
